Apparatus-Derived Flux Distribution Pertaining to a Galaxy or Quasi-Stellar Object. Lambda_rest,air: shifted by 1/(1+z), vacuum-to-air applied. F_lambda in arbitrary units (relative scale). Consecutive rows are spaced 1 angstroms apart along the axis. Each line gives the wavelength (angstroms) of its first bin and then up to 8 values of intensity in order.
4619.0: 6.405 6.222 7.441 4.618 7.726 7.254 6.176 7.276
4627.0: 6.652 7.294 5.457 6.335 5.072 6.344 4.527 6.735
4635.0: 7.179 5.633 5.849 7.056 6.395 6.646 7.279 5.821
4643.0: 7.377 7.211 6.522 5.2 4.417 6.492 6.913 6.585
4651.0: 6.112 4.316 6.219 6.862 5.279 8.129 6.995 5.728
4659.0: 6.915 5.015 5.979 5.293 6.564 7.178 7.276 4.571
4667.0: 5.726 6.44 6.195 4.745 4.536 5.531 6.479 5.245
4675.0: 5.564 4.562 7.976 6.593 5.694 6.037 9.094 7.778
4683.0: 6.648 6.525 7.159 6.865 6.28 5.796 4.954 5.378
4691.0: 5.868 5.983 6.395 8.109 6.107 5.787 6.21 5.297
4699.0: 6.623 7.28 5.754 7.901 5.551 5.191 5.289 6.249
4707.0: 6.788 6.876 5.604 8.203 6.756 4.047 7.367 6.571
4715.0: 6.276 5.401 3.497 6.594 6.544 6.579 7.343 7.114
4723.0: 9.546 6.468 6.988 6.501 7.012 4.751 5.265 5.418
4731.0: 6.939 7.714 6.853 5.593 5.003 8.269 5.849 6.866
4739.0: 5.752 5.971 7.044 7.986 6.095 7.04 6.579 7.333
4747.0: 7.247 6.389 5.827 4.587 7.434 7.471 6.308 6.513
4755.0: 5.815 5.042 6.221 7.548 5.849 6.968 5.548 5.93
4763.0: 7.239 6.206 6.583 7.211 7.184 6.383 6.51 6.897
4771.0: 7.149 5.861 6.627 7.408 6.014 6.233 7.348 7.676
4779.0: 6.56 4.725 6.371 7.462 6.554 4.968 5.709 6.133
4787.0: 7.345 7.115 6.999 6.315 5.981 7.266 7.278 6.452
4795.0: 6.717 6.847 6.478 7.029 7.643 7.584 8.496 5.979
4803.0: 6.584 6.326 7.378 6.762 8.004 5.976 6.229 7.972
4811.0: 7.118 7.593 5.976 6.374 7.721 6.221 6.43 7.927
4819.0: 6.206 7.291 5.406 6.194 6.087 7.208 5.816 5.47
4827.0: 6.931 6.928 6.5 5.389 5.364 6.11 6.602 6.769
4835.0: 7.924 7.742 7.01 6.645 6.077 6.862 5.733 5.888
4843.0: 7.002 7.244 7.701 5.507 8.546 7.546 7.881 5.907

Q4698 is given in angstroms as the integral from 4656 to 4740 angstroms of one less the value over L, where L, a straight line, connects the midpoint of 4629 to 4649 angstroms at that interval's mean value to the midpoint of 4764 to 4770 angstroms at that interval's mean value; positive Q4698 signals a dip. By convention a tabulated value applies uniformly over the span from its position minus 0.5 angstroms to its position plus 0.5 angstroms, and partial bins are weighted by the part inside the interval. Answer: 2.2 angstroms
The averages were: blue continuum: 6.21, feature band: 6.29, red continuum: 6.74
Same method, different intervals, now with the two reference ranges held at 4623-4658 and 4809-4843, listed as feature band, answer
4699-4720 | 0.8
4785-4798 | -0.3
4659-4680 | 1.7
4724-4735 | 0.4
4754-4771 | 0.1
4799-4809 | -0.7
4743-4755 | -0.1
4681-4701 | 0.0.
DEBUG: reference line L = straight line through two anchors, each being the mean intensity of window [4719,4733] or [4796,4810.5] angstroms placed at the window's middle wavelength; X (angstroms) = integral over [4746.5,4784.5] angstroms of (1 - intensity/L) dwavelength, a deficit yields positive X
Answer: 2.29 angstroms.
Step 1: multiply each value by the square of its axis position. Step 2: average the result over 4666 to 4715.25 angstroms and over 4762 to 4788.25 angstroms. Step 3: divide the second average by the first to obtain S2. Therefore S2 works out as 1.09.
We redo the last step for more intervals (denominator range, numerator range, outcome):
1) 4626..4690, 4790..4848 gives 1.16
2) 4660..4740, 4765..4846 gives 1.11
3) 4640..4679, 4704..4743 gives 1.08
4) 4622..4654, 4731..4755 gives 1.09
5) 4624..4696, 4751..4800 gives 1.11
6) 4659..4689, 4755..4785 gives 1.09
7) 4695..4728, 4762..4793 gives 1.06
